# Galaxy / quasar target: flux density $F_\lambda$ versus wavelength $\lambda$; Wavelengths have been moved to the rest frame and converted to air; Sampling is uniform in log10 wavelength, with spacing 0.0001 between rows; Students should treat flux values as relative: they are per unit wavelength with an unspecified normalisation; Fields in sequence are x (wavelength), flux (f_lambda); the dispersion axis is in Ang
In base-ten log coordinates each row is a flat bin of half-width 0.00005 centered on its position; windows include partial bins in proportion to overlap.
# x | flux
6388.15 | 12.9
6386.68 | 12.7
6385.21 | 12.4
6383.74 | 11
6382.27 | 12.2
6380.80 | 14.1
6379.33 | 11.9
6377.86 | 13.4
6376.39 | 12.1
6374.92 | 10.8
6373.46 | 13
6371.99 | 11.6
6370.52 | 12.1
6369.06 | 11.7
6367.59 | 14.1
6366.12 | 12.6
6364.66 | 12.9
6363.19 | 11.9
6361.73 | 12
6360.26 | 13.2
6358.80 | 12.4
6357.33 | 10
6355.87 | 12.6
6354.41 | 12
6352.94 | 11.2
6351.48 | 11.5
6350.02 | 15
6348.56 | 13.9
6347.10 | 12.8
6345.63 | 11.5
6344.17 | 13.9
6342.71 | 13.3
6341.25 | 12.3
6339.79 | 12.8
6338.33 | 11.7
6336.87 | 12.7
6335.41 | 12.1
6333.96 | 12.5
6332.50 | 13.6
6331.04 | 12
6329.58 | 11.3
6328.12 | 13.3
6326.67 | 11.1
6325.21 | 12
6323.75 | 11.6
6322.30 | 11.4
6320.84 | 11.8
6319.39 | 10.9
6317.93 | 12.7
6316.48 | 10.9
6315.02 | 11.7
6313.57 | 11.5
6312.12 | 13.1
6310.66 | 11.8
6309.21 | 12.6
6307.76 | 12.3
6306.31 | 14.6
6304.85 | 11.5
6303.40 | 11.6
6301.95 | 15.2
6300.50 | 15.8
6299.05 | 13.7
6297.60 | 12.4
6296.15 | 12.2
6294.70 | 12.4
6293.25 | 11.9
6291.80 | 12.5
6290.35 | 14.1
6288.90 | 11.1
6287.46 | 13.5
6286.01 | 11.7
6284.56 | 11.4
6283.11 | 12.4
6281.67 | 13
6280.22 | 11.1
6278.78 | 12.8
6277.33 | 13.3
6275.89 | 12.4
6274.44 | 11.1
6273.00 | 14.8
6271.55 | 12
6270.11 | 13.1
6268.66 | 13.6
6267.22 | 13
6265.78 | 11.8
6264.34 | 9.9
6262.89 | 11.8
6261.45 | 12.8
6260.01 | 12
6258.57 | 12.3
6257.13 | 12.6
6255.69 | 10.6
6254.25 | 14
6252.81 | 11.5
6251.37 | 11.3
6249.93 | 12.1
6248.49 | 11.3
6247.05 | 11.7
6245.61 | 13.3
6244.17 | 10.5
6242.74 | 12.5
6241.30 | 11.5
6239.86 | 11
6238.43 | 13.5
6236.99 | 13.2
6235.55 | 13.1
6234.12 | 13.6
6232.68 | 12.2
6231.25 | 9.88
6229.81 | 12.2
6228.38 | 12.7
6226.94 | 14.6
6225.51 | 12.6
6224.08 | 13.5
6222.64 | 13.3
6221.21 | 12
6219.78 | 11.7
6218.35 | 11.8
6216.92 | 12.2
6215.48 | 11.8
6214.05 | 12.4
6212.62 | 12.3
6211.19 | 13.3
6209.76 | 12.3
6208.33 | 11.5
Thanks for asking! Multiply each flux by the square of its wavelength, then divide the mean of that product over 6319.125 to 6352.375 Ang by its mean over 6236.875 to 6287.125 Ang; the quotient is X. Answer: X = 1.0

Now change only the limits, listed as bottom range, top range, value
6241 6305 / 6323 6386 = 1.02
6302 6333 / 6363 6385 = 1.04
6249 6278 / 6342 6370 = 1.05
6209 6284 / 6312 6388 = 1.03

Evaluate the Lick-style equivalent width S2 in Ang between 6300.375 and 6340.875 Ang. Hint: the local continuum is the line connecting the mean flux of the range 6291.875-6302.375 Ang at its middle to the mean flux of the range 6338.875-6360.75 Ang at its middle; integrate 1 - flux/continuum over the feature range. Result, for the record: 1.99 Ang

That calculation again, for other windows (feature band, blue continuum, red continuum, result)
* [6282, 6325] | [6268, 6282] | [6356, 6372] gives 0.5 Ang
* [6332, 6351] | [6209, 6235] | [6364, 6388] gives -0.7 Ang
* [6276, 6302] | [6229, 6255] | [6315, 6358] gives -1.2 Ang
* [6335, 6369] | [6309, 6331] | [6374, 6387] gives -1.3 Ang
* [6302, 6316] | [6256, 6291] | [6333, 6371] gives 0.0 Ang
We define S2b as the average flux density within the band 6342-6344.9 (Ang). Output 13.6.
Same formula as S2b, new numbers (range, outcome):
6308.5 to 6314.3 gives 12.3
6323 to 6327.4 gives 11.6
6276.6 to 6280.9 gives 12.4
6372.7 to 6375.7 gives 11.9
